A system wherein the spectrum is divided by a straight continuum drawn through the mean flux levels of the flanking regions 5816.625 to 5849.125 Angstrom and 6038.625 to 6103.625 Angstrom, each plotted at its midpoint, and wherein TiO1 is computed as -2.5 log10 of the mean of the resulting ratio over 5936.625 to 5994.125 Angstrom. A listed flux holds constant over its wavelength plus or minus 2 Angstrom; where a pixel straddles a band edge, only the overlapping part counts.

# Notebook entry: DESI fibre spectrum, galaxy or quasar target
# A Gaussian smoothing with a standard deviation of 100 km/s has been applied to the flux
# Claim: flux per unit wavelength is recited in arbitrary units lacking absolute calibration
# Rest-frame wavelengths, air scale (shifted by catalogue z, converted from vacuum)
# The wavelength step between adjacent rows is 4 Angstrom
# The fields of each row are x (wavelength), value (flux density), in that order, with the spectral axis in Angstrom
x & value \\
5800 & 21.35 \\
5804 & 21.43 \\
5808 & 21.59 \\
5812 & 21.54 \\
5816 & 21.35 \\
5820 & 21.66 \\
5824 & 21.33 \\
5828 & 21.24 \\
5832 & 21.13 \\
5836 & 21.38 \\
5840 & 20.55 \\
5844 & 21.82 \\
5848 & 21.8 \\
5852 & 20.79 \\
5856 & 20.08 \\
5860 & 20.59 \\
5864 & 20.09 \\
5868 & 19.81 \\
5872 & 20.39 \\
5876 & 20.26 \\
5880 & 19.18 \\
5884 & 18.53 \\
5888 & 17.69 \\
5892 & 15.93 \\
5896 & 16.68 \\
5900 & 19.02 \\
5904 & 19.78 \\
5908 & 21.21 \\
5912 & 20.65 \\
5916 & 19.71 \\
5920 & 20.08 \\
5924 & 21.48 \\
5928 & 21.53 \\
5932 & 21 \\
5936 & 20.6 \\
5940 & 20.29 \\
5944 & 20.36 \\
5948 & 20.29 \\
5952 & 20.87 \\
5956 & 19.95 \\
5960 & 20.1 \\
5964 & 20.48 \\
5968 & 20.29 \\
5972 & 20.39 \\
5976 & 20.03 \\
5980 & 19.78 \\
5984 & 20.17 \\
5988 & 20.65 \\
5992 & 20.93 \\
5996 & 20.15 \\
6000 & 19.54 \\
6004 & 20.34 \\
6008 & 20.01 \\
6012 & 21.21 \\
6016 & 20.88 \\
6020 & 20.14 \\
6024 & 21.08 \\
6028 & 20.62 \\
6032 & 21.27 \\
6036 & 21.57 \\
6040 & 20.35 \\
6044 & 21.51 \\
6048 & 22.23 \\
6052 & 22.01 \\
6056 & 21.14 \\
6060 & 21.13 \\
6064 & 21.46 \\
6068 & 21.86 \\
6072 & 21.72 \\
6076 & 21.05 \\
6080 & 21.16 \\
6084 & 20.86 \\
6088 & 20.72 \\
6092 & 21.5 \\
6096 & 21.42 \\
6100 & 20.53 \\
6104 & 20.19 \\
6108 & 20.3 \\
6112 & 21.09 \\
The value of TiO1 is 0.05 mag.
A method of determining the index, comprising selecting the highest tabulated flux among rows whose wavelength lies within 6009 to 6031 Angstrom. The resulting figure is 21.21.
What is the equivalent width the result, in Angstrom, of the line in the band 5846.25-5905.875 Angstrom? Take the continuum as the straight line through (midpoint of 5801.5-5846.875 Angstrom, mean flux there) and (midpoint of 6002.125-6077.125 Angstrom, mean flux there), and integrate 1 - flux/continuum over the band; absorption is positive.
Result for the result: 5.5 Angstrom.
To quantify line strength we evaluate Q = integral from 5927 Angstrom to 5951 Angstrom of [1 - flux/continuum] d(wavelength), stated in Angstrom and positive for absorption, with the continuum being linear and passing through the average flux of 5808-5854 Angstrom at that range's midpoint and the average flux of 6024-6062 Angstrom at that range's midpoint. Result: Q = 0.75 Angstrom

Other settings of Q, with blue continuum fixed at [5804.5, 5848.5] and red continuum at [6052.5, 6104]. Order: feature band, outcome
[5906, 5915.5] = 0.26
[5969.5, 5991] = 1.04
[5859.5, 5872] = 0.71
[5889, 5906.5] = 2.78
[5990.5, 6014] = 1.00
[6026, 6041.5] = 0.19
